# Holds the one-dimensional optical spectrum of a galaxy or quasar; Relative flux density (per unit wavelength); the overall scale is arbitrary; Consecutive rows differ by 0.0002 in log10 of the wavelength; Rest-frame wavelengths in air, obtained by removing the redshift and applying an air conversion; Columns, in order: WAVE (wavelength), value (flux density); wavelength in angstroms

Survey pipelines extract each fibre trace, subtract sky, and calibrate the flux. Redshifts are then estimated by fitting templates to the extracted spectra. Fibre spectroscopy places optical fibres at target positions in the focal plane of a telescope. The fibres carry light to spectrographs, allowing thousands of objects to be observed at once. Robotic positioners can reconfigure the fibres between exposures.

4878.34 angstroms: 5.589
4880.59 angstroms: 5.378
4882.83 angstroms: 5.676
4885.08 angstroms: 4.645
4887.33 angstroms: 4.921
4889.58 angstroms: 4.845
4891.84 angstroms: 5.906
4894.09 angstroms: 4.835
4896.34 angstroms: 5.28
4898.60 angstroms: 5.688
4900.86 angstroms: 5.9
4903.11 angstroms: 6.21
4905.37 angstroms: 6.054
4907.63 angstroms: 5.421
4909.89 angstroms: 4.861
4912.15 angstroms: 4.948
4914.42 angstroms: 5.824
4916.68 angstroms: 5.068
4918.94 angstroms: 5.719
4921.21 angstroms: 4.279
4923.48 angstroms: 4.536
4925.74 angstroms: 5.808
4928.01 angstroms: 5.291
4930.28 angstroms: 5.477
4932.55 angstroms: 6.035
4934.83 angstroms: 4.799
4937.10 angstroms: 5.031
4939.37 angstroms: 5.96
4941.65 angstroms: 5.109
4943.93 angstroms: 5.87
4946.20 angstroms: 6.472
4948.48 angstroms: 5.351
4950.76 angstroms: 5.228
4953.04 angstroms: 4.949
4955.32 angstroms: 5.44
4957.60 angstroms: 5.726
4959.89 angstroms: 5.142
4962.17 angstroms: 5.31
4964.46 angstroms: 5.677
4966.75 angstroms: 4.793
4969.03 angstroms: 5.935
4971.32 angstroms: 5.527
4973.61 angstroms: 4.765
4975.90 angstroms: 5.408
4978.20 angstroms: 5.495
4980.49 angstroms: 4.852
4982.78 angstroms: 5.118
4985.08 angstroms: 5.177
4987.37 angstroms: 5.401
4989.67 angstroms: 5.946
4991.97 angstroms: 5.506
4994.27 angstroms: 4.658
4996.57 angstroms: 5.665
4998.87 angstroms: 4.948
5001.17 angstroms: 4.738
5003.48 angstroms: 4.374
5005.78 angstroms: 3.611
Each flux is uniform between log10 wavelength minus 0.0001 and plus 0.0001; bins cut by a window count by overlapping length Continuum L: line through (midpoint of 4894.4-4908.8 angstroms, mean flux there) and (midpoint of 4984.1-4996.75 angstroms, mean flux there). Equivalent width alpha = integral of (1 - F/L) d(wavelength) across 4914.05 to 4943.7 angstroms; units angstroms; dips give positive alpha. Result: 1.6 angstroms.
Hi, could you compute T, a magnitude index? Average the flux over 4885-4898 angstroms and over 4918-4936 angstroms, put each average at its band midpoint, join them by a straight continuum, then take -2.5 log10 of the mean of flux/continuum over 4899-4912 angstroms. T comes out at -0.093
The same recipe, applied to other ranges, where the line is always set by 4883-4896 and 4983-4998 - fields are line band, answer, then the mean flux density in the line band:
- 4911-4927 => 0.00 mag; 5.17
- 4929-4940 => -0.04 mag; 5.44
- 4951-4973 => -0.02 mag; 5.37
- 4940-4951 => -0.08 mag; 5.65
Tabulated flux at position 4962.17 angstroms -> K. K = 5.31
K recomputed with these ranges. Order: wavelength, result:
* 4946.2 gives 6.472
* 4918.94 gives 5.719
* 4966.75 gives 4.793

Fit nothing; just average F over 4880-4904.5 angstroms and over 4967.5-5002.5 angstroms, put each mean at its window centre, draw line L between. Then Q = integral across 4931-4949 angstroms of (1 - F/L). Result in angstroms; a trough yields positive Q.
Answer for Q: -0.9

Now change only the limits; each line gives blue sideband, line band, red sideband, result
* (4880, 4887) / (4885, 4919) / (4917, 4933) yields -1.1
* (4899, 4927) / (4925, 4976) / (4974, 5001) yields -1.1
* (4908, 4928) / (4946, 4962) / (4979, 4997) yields -0.6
